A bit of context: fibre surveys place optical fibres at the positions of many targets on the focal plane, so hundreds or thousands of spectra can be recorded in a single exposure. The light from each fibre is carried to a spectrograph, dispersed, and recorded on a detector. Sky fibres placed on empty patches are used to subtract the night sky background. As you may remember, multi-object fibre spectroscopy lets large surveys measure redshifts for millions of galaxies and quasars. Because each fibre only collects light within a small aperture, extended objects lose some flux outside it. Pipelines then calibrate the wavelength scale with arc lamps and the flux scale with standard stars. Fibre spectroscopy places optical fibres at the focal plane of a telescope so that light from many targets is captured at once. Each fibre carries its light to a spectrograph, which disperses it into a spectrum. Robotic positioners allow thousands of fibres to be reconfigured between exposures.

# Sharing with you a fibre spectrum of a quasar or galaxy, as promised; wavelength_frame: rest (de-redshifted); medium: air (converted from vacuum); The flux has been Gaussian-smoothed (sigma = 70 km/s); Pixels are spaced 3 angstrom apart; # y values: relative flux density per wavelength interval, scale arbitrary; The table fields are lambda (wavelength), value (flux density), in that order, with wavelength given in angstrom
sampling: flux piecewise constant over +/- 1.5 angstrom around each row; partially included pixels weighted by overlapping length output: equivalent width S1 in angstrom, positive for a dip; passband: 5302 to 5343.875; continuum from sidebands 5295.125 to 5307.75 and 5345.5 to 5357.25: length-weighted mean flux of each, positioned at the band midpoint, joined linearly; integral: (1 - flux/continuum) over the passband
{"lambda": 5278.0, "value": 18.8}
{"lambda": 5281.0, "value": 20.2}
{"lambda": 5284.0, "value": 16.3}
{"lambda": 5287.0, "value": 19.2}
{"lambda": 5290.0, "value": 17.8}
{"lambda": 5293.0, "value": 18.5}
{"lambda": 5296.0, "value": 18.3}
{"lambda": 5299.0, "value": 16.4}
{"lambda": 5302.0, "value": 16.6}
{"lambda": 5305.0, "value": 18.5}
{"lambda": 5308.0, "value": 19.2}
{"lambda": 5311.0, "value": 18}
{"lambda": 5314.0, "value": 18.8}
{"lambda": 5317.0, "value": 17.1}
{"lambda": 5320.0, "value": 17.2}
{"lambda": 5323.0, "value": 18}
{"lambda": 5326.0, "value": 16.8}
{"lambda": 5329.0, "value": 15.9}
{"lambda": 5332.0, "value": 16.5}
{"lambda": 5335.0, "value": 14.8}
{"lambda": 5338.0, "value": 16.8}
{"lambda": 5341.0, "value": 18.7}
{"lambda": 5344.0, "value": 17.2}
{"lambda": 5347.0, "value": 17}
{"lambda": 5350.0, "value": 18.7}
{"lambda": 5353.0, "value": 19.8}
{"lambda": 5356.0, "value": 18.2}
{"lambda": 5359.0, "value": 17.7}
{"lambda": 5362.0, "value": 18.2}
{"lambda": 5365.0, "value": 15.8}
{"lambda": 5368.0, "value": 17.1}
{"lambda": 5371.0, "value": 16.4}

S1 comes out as 1.32 angstrom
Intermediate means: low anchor 17.6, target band 17.4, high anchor 18.4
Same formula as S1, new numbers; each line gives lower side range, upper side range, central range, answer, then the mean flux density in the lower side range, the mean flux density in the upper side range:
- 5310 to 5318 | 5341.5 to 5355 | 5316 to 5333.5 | 1.13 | 18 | 18.2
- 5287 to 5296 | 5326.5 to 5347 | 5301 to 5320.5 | -0.38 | 18.4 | 16.7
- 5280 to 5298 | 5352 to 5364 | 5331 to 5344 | 1.09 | 18.3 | 18.3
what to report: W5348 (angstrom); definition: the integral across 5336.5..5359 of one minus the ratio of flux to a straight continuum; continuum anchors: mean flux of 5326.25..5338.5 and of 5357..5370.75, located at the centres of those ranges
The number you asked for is -2.0 angstrom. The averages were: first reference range 16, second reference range 17.2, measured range 18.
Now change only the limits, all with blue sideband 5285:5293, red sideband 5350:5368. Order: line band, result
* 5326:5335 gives 1.0 angstrom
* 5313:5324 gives 0.3 angstrom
